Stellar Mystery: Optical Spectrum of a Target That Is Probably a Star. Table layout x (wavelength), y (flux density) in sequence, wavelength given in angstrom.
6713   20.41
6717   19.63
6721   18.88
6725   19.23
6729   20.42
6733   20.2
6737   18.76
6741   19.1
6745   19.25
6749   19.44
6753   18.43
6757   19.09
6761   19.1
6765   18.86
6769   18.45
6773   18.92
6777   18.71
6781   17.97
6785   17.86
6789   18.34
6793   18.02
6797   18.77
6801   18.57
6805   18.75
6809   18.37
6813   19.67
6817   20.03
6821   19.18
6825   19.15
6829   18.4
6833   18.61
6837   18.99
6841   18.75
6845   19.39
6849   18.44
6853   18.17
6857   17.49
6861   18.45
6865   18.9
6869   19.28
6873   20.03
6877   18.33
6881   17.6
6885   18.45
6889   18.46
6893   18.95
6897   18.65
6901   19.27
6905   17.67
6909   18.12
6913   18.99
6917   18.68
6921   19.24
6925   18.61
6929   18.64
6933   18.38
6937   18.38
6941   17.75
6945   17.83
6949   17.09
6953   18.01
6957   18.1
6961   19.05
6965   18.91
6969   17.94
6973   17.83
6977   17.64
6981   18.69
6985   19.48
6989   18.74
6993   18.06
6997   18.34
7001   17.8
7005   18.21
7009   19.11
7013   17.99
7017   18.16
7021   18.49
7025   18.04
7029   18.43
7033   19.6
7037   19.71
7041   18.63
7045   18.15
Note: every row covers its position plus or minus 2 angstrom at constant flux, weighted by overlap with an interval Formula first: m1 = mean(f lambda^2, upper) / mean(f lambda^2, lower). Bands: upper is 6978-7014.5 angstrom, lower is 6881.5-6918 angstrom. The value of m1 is 1.02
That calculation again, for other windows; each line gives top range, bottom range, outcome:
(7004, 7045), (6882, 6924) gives 1.04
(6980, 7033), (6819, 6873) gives 1.03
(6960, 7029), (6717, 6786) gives 1.04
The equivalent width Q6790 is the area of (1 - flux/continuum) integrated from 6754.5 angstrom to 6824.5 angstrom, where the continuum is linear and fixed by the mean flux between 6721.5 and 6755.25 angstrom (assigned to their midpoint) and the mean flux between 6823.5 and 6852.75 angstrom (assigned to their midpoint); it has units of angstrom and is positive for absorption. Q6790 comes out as 1.1 angstrom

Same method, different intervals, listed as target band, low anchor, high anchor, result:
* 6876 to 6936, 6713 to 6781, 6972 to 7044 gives 0.7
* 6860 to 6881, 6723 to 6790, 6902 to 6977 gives -0.4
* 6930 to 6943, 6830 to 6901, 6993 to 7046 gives 0.3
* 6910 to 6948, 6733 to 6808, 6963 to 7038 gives 0.2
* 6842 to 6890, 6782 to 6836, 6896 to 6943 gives 0.1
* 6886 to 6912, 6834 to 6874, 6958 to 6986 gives 0.1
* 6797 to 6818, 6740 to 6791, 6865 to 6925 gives -0.3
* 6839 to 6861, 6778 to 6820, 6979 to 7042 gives 0.2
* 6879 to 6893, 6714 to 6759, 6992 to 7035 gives 0.4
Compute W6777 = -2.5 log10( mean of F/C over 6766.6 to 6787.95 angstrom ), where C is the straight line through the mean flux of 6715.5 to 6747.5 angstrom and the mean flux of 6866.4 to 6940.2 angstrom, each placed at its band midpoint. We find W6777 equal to 0.05 mag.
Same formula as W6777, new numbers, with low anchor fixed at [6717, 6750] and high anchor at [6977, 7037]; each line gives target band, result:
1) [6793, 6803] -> 0.04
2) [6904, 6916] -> 0.03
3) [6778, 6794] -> 0.07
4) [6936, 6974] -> 0.04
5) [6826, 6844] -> 0.02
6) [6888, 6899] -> 0.01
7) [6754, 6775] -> 0.03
